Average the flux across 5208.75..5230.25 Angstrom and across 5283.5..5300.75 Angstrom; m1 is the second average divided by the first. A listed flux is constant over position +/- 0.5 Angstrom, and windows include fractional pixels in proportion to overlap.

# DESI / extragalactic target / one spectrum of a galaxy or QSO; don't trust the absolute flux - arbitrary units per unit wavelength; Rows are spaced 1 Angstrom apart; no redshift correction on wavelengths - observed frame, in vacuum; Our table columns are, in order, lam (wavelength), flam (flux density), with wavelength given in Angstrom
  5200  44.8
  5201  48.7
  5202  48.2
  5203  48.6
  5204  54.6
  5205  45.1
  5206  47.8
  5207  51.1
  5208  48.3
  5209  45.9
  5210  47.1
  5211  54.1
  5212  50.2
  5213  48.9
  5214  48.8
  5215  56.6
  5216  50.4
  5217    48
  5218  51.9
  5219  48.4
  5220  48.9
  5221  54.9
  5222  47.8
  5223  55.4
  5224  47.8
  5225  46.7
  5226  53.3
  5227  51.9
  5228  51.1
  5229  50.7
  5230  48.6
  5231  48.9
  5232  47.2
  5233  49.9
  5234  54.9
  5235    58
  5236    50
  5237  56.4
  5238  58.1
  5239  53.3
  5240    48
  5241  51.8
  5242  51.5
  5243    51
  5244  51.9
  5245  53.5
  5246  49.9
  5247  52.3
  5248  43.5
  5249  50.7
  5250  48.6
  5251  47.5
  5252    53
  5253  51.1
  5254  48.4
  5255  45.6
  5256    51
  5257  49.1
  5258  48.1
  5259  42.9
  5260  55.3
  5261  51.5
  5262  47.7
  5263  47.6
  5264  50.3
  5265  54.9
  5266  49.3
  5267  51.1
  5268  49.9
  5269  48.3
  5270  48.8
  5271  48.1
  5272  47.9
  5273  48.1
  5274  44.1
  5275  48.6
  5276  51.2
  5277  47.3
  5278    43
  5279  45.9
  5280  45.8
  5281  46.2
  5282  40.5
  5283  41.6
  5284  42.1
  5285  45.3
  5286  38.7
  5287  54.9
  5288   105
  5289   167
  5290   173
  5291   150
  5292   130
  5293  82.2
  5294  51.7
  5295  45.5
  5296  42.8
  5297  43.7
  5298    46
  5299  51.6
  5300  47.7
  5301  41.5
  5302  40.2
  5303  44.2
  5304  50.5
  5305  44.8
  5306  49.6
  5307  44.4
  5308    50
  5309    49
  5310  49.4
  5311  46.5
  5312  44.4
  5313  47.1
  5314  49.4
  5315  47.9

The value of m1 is 1.53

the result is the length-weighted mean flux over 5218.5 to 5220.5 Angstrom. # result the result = 48.6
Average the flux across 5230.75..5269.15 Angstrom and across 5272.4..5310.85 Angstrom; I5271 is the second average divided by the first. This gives 1.18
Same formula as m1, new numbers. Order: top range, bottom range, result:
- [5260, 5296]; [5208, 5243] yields 1.22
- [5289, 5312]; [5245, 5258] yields 1.30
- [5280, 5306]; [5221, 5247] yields 1.28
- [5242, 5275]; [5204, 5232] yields 0.99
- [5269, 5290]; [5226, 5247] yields 1.11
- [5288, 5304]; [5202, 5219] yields 1.55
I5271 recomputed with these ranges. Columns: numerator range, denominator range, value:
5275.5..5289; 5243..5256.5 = 1.09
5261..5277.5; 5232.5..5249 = 0.94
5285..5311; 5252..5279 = 1.37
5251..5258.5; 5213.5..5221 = 0.97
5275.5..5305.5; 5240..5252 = 1.26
